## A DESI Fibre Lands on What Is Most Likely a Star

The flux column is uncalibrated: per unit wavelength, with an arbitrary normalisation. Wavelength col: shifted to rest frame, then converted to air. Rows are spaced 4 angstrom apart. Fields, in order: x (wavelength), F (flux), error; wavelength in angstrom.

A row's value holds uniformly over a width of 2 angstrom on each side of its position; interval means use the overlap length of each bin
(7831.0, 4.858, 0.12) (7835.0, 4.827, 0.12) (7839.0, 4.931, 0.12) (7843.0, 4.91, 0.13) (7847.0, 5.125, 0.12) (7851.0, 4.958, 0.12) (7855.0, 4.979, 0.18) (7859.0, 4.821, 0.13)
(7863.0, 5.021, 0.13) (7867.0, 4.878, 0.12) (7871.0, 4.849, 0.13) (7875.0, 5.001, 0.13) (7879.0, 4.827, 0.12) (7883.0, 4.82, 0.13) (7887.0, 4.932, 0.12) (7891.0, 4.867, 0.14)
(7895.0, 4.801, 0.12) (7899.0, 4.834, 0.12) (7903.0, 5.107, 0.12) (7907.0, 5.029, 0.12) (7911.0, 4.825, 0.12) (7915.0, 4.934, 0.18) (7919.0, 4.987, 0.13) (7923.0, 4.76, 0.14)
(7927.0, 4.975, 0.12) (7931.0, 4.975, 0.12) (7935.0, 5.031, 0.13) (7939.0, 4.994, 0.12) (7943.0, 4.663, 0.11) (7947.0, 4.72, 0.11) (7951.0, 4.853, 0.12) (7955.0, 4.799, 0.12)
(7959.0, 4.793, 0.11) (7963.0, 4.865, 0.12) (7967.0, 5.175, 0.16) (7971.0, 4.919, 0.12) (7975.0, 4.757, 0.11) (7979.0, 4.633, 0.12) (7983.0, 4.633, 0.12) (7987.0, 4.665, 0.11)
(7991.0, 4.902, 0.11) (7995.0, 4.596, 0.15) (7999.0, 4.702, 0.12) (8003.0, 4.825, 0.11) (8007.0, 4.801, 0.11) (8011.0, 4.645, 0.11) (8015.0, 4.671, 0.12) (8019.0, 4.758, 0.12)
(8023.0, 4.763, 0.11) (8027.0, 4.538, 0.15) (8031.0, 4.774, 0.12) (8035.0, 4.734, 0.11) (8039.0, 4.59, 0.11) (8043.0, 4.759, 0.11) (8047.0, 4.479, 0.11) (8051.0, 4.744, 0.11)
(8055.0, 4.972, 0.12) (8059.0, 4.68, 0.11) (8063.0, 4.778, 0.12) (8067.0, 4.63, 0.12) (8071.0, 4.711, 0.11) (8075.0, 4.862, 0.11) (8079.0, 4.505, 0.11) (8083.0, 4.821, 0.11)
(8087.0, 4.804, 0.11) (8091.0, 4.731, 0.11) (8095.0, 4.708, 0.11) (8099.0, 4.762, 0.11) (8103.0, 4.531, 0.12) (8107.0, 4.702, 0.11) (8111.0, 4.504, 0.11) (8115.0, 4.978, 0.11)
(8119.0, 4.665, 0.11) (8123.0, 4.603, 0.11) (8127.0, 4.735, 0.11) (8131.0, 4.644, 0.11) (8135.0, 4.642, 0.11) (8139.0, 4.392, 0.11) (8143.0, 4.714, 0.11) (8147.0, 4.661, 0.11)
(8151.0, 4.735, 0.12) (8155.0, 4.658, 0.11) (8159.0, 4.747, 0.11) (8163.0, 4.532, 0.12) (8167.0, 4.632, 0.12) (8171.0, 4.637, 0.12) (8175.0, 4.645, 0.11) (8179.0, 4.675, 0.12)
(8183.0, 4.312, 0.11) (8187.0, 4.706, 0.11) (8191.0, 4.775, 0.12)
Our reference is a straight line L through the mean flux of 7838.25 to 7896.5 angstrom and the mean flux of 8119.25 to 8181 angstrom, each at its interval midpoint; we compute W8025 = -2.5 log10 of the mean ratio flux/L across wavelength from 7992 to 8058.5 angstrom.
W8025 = 0.01 mag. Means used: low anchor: 4.92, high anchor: 4.64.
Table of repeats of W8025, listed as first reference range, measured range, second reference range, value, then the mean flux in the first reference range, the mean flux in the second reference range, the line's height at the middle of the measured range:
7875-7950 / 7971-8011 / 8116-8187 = 0.018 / 4.9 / 4.63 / 4.81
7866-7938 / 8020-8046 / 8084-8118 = 0.022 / 4.91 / 4.72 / 4.78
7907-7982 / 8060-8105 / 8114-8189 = 0.002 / 4.87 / 4.64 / 4.72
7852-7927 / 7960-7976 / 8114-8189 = -0.023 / 4.91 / 4.64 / 4.83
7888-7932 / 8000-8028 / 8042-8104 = 0.016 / 4.92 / 4.72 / 4.79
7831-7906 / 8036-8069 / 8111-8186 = 0.007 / 4.92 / 4.64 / 4.74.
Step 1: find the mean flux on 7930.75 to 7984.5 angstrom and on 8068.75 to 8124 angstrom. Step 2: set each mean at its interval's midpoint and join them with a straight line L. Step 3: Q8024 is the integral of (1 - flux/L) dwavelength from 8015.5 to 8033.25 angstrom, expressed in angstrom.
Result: 0.27 angstrom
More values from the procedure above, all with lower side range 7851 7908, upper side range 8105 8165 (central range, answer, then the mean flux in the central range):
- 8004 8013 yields 0.1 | 4.73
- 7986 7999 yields 0.2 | 4.72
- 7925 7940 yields -0.4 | 4.99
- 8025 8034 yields 0.2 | 4.66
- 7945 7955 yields 0.1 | 4.79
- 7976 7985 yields 0.3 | 4.65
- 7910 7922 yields -0.1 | 4.91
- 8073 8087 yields -0.1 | 4.74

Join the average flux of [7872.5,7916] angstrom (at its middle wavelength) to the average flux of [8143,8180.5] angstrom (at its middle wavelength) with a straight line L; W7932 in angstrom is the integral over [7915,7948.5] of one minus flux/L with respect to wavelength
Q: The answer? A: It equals -0.2 angstrom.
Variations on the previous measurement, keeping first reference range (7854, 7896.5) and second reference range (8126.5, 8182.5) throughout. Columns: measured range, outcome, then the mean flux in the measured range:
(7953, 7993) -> -0.1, 4.81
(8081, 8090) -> -0.2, 4.8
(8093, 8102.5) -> 0.0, 4.7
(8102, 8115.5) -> 0.1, 4.66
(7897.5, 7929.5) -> -0.5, 4.93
